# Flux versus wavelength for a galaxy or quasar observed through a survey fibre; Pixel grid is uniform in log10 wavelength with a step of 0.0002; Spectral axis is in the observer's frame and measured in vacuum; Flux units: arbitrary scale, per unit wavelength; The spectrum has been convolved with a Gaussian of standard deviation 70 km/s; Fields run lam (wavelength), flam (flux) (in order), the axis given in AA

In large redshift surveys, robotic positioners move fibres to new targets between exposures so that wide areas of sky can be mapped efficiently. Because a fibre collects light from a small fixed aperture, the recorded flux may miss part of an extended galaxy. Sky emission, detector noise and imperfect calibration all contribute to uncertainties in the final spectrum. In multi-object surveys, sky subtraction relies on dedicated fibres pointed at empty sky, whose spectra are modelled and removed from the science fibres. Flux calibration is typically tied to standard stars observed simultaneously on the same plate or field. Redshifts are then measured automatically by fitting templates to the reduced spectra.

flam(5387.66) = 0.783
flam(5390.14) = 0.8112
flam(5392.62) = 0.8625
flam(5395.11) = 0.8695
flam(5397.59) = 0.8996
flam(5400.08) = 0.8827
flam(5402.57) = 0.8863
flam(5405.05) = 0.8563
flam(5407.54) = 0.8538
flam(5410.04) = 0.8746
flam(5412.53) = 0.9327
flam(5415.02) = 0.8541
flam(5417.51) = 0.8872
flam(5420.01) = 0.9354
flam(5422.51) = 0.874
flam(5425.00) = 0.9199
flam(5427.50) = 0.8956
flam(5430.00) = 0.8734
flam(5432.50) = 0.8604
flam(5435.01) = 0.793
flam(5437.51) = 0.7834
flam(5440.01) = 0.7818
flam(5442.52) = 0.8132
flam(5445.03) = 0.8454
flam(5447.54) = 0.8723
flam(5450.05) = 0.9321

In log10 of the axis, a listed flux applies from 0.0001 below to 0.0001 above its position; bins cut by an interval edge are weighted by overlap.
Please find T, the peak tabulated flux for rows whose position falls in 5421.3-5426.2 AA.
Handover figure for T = 0.9199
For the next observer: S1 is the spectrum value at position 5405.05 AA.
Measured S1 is 0.8563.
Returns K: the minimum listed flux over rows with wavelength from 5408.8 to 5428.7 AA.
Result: 0.8541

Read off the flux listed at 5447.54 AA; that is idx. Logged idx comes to 0.8723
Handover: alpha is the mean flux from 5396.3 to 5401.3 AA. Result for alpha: 0.891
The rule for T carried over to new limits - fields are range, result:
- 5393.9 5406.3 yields 0.8996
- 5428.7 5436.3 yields 0.8734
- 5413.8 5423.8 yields 0.9354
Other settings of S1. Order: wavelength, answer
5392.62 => 0.8625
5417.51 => 0.8872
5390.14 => 0.8112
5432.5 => 0.8604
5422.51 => 0.874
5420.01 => 0.9354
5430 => 0.8734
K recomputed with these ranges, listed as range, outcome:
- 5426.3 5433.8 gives 0.8604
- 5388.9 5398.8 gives 0.8112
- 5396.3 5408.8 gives 0.8538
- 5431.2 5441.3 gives 0.7818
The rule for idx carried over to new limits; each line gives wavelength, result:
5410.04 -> 0.8746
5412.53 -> 0.9327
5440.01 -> 0.7818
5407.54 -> 0.8538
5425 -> 0.9199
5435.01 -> 0.793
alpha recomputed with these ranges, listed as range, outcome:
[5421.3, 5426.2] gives 0.898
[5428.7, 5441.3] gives 0.819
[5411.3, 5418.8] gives 0.892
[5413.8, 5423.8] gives 0.888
